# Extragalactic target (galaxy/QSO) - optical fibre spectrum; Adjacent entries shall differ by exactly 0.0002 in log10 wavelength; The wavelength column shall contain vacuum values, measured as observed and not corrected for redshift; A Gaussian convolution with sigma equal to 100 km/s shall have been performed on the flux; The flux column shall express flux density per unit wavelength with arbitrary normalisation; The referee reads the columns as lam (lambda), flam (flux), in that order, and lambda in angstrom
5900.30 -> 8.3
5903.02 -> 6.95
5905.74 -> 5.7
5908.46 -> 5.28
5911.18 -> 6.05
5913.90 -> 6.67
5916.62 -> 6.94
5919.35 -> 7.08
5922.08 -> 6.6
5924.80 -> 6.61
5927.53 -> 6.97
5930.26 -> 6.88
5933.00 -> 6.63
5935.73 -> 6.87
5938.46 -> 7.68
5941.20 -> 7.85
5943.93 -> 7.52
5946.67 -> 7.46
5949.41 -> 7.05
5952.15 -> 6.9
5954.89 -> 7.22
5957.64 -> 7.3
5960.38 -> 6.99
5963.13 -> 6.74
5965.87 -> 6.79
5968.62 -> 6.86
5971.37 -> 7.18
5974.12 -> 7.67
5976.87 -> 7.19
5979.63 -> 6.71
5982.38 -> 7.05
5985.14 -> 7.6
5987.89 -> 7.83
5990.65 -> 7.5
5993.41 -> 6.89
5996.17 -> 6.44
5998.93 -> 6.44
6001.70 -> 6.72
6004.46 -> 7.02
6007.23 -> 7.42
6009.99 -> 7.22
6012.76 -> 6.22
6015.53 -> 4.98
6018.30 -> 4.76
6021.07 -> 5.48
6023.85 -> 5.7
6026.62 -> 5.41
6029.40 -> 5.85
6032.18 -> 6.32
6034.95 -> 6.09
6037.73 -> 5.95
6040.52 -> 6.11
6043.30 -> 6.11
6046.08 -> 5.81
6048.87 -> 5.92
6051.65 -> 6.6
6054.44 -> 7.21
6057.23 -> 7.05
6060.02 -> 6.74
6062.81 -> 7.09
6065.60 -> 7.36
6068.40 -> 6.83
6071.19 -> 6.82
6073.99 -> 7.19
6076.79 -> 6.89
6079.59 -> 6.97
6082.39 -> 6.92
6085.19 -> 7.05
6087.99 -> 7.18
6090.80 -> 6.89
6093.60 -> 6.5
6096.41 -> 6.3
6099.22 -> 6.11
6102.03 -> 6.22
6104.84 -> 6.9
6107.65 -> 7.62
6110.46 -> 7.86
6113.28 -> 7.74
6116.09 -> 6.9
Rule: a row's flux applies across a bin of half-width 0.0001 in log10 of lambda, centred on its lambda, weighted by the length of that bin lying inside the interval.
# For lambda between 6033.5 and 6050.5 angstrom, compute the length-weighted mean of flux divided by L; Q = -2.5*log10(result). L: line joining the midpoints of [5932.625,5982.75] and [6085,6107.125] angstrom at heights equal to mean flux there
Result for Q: 0.14 mag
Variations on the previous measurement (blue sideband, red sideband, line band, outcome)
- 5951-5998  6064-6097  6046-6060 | 0.058 mag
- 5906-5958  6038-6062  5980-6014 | -0.061 mag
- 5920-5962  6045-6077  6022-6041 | 0.166 mag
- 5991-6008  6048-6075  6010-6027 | 0.226 mag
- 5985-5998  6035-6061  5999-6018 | 0.076 mag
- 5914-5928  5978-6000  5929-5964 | -0.039 mag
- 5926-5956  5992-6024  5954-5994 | -0.068 mag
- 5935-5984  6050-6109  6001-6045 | 0.157 mag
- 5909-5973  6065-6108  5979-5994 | -0.058 mag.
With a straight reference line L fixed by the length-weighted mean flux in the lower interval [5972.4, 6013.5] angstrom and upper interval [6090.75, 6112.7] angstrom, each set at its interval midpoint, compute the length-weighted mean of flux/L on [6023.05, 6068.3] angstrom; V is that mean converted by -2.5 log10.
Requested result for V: 0.098 mag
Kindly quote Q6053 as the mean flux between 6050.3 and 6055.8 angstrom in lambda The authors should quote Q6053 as 6.9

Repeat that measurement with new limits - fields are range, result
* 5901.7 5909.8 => 5.97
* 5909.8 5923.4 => 6.67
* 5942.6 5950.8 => 7.34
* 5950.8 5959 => 7.14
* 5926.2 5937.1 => 6.84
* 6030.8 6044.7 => 6.12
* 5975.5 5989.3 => 7.28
